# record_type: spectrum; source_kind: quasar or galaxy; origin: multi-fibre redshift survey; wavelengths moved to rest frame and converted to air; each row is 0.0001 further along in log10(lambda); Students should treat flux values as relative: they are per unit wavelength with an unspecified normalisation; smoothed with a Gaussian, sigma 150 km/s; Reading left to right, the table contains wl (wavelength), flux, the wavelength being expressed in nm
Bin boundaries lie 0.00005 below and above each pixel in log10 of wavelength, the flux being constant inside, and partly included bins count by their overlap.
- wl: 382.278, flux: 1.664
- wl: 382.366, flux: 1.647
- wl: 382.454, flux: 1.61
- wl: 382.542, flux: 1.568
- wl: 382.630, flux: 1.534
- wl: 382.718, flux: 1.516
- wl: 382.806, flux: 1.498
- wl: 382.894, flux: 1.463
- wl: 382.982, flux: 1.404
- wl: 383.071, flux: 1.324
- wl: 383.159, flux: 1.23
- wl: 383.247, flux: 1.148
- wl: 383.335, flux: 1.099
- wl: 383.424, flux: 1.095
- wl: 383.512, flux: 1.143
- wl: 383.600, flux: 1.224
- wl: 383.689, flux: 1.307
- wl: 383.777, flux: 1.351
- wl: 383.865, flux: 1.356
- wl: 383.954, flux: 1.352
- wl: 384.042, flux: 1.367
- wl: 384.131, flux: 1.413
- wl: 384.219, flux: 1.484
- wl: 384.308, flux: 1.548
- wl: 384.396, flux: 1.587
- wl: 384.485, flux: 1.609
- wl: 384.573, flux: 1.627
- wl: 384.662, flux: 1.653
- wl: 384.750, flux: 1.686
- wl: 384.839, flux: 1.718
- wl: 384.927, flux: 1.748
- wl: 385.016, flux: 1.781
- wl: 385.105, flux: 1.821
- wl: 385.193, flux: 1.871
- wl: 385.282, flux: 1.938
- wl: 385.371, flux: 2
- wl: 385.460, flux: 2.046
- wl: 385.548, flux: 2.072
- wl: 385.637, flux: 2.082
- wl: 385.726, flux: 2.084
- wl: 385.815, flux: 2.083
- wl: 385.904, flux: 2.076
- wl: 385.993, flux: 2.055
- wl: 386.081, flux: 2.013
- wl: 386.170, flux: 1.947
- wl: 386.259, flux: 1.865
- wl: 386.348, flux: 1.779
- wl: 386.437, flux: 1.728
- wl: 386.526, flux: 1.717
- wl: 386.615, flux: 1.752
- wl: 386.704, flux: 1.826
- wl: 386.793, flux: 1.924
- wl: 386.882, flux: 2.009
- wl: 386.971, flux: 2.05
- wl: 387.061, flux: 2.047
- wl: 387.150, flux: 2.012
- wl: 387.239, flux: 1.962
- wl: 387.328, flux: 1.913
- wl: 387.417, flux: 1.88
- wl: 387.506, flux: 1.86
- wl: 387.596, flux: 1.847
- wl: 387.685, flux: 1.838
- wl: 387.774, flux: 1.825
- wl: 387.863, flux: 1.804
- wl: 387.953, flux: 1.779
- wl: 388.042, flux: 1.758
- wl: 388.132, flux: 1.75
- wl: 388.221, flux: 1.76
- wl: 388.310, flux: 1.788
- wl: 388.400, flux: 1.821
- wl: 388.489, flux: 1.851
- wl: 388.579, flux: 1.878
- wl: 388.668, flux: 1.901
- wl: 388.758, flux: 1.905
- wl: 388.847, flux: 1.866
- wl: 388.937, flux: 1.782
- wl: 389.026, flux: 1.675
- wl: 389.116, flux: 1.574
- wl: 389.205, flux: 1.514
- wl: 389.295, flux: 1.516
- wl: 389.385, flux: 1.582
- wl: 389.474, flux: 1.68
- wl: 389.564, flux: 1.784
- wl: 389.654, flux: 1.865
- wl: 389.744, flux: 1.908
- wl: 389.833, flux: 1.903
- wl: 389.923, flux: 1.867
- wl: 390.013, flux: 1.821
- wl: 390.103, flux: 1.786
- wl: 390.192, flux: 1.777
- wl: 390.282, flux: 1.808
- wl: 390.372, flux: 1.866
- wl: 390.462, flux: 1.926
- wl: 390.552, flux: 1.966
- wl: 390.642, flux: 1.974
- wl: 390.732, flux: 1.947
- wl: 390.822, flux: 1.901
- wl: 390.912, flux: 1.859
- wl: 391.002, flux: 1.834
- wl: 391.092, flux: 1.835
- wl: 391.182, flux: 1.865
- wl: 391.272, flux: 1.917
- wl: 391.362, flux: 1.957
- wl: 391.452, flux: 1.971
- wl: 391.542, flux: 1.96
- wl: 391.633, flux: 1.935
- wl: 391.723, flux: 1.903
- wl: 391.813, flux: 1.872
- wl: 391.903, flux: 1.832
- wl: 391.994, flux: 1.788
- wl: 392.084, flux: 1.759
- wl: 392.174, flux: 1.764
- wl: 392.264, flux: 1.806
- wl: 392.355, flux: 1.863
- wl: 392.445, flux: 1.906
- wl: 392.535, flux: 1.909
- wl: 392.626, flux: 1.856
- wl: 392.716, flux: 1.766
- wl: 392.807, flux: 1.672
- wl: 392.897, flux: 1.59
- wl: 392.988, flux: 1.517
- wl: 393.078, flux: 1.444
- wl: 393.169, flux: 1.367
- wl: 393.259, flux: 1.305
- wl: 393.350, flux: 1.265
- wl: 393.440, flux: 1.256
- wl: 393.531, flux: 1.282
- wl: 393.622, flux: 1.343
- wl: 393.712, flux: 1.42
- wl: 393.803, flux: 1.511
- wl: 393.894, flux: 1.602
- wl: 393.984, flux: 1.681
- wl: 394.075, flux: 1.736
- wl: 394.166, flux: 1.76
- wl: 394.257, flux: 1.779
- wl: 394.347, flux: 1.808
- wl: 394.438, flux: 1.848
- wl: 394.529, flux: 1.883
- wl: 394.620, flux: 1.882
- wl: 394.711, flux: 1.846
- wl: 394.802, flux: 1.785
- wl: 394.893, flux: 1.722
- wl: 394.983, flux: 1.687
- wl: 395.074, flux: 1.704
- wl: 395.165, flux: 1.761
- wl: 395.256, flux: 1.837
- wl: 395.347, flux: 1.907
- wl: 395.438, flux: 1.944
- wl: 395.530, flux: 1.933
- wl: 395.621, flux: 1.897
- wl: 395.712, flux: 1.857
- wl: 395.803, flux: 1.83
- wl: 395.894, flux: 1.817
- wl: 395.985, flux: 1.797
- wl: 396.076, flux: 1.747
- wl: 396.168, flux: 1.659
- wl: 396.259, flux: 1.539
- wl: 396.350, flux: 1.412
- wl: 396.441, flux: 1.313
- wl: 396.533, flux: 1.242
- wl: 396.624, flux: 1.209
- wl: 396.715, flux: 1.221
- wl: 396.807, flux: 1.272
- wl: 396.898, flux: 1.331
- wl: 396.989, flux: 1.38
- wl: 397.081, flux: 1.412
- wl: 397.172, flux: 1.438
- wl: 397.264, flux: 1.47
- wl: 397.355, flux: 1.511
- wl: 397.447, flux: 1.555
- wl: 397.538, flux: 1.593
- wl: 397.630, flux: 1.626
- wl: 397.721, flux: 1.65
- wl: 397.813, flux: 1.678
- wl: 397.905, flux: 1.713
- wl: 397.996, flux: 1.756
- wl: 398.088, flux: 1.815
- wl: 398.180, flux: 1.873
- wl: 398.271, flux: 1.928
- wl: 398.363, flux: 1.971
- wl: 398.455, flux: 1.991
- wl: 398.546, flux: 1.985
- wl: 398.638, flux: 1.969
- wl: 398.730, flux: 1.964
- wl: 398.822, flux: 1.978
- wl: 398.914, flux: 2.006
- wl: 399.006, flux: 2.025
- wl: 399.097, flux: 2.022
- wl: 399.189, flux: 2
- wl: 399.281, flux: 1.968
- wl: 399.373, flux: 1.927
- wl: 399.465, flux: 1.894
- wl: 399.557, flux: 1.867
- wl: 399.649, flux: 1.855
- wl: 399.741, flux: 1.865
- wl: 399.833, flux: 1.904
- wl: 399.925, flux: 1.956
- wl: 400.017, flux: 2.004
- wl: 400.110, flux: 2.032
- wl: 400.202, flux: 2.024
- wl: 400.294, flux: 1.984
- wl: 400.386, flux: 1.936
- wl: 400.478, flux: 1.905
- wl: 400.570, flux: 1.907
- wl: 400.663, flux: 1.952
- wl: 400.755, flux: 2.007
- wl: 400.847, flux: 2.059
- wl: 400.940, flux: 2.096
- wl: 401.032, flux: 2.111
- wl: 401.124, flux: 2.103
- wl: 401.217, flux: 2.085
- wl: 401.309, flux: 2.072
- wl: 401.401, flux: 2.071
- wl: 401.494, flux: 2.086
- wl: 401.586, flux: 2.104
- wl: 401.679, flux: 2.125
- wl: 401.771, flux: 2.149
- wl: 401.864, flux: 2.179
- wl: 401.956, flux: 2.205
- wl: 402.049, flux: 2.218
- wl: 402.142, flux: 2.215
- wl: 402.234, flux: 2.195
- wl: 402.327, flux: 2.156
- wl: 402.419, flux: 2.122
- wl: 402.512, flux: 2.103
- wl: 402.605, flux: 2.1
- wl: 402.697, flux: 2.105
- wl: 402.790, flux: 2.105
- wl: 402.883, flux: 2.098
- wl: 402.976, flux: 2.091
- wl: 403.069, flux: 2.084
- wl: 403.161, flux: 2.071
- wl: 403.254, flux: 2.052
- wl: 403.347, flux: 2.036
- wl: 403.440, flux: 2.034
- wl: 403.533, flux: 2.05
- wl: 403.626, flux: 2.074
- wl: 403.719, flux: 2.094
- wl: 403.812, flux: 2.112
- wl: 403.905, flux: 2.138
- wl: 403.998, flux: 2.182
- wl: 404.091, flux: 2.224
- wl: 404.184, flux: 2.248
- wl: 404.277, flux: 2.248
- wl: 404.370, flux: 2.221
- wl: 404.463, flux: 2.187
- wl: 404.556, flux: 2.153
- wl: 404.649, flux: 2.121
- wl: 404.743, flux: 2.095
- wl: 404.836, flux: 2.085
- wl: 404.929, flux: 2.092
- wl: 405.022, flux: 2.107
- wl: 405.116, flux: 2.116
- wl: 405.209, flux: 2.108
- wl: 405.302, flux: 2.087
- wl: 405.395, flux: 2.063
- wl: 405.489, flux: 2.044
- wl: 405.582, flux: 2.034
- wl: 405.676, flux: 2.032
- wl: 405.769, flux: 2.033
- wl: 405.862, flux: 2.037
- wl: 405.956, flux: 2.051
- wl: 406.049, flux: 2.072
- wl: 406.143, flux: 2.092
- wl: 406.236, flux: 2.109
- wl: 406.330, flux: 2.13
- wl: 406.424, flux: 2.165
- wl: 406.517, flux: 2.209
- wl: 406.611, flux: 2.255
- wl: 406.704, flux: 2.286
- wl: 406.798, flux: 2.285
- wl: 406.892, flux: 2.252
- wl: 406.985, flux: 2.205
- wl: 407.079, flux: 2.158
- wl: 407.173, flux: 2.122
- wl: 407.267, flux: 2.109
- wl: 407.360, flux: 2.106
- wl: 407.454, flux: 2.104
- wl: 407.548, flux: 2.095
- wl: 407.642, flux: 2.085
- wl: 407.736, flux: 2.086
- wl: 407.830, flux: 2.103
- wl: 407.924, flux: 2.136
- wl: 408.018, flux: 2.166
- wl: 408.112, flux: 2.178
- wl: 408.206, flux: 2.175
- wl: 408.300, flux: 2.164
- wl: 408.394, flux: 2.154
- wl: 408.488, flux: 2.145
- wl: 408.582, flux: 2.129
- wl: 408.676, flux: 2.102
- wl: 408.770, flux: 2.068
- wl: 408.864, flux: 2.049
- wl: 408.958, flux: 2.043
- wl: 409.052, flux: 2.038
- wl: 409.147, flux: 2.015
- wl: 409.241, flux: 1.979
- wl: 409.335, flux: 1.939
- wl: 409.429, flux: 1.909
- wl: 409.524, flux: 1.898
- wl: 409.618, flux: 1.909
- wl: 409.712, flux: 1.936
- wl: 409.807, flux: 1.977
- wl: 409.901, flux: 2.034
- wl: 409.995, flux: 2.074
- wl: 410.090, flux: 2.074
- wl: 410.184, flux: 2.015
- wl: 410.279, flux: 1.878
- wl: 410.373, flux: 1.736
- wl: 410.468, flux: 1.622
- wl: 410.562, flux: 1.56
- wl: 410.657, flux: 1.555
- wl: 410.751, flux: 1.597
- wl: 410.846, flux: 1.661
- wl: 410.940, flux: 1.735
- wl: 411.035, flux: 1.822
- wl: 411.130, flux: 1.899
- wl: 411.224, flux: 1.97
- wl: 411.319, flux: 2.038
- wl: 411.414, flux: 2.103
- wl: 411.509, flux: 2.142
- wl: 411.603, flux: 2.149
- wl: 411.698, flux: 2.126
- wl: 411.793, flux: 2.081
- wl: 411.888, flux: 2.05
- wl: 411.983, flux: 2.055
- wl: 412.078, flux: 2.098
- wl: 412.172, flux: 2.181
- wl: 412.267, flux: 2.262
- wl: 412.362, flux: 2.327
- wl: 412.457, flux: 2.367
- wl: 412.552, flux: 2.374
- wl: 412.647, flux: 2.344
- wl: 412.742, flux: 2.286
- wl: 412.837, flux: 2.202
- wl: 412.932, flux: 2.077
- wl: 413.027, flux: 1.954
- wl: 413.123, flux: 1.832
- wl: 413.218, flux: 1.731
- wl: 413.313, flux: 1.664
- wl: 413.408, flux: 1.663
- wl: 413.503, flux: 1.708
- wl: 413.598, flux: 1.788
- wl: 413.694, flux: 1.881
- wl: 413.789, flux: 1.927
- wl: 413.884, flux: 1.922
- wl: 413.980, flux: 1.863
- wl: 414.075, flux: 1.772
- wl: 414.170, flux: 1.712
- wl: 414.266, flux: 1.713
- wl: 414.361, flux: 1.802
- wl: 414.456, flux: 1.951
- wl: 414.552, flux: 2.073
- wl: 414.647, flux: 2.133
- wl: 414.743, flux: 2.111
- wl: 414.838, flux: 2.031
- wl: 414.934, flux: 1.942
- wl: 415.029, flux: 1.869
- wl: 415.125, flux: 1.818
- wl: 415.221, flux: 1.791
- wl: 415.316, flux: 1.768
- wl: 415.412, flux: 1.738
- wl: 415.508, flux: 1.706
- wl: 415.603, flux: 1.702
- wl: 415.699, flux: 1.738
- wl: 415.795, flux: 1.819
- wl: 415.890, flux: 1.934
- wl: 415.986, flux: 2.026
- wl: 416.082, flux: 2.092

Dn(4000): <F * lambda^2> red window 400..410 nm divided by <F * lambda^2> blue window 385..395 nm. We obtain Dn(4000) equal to 1.25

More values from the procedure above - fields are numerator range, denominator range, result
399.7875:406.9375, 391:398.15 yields 1.31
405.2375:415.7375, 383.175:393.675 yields 1.28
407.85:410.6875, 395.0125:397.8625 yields 1.33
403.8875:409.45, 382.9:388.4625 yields 1.37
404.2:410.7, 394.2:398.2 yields 1.32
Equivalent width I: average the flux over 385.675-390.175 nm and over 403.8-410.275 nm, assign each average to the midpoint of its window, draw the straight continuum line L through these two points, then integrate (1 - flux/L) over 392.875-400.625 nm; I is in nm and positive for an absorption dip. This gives 0.98 nm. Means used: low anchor 1.84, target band 1.72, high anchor 2.1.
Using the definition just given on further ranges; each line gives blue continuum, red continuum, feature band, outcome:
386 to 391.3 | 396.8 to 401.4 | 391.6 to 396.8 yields 0.49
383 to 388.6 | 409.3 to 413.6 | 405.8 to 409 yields -0.34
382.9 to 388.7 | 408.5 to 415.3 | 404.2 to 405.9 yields -0.19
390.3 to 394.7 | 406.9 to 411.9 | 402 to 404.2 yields -0.24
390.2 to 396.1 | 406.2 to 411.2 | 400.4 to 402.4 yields -0.20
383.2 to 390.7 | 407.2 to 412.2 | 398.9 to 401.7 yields -0.14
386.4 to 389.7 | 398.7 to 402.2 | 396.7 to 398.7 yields 0.33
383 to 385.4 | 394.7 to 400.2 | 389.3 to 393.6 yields -0.35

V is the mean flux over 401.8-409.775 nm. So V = 2.11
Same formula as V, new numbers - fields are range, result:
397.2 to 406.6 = 2.02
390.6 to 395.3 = 1.74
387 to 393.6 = 1.78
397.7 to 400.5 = 1.92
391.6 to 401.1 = 1.75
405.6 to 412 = 2.03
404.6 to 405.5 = 2.09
